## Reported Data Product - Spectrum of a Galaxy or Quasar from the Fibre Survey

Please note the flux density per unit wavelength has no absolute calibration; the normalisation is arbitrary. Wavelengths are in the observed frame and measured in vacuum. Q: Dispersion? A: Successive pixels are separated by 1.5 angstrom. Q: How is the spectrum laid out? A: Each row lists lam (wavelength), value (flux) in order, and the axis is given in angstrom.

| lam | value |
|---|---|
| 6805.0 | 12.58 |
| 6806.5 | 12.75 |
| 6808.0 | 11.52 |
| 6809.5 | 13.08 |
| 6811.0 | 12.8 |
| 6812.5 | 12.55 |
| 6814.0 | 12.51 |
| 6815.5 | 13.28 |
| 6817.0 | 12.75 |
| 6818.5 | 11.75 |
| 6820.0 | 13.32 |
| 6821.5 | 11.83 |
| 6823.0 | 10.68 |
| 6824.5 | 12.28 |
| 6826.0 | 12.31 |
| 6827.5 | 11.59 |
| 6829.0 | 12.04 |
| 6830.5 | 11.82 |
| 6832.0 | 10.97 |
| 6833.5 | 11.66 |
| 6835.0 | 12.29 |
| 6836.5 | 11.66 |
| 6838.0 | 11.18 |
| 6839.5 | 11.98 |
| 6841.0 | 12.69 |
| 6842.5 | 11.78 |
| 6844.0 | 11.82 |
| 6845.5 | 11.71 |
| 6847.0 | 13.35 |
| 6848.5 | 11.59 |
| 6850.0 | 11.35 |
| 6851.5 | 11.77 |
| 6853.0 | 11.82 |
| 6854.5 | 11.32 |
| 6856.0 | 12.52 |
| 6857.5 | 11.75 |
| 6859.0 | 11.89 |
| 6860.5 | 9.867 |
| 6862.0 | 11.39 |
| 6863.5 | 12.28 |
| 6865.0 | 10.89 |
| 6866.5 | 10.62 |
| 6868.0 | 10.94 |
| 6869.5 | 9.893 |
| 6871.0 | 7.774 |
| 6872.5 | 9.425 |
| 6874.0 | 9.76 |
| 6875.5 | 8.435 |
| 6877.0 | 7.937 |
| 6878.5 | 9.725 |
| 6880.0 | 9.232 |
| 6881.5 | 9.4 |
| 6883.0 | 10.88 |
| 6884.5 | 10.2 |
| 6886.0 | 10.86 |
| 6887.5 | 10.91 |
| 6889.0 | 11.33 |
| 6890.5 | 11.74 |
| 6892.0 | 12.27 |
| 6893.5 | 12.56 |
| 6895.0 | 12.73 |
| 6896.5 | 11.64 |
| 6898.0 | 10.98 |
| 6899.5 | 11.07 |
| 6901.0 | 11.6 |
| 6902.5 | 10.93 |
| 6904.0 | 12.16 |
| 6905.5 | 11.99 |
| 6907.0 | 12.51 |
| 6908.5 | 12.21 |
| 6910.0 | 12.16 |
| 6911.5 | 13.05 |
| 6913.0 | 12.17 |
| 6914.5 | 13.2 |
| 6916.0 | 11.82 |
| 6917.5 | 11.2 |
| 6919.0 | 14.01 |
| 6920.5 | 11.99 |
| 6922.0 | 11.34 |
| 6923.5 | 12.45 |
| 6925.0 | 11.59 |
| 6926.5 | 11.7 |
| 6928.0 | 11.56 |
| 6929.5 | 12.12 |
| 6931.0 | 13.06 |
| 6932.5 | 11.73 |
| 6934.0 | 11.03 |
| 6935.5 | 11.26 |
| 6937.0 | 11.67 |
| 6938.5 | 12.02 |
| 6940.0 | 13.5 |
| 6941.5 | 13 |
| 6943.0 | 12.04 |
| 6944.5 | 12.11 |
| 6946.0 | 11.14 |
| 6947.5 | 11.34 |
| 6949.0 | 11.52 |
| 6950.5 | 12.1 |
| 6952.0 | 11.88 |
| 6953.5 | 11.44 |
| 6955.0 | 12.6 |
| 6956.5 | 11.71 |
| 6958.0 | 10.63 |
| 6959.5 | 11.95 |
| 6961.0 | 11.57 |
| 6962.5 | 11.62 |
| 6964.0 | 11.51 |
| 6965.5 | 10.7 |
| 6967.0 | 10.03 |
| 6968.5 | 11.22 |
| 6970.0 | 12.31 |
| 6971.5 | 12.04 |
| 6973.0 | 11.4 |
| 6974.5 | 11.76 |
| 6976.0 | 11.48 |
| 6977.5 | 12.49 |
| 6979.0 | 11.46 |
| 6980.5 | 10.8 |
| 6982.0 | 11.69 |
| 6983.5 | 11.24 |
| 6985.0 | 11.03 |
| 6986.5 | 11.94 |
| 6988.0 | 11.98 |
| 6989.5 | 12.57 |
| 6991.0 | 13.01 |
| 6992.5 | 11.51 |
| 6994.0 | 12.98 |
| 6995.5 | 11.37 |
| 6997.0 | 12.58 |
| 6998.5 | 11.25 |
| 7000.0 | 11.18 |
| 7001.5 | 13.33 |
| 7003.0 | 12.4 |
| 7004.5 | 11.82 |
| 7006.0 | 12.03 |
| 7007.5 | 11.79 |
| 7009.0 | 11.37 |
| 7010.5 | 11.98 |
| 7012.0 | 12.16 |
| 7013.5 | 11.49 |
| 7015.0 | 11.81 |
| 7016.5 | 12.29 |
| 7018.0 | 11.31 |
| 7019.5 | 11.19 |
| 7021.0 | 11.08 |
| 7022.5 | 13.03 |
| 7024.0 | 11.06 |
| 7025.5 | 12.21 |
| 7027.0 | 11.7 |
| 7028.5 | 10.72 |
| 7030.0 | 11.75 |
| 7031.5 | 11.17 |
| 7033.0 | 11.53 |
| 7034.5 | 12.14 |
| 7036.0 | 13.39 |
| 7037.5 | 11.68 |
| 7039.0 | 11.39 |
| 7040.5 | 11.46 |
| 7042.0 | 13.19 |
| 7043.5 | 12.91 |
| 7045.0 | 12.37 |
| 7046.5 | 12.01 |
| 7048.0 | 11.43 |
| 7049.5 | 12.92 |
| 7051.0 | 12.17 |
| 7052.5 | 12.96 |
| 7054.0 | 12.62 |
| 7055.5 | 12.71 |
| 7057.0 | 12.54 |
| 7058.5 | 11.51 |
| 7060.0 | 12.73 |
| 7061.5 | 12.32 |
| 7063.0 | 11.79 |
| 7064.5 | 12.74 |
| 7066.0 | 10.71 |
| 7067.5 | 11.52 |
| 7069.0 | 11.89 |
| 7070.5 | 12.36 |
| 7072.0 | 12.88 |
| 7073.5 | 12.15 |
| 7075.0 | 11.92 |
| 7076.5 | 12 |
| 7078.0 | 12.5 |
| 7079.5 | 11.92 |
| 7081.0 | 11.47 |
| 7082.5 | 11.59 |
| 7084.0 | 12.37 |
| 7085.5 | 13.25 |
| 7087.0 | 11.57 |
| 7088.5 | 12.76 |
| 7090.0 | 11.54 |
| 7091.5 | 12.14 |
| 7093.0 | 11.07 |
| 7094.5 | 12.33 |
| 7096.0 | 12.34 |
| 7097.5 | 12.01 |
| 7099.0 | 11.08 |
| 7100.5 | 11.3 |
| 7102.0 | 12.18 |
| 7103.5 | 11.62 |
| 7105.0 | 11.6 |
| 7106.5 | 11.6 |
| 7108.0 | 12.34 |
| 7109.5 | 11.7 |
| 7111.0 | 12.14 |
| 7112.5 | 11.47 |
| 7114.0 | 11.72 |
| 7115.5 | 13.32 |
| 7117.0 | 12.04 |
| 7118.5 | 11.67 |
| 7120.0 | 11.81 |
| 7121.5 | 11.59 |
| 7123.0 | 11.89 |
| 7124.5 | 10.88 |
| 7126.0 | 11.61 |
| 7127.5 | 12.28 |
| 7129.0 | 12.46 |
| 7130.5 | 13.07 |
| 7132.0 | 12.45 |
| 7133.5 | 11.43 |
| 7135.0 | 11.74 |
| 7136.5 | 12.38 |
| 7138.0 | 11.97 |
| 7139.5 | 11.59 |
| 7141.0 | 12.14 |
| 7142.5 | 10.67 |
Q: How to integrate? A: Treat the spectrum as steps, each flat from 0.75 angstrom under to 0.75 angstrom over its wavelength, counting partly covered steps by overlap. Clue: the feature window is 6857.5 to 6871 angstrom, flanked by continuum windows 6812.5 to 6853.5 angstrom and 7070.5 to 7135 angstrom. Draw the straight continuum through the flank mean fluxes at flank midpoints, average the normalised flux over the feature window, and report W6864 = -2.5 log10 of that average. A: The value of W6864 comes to 0.11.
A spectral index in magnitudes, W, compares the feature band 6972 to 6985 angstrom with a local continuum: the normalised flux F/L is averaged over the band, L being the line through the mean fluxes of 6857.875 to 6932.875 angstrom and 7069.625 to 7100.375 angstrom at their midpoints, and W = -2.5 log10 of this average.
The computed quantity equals 0.008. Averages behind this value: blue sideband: 11.3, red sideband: 12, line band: 11.5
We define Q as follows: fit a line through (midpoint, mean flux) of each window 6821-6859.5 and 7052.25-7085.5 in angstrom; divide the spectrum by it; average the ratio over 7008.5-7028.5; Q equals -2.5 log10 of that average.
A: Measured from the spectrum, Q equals 0.03 mag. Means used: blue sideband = 11.8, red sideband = 12.2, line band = 11.7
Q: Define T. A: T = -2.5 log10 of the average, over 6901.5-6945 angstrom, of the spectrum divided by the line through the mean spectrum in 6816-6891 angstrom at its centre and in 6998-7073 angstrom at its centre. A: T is -0.06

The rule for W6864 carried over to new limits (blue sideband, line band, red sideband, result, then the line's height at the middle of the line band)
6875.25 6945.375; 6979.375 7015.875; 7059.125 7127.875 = -0.01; 11.8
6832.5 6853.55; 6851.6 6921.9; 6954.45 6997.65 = 0.06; 11.8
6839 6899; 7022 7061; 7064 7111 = -0.03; 11.8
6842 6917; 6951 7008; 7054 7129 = -0.02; 11.6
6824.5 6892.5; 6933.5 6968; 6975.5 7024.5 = -0.01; 11.6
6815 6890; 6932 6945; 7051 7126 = -0.05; 11.5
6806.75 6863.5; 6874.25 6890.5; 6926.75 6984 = 0.19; 11.9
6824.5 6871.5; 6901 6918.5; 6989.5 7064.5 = -0.04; 11.7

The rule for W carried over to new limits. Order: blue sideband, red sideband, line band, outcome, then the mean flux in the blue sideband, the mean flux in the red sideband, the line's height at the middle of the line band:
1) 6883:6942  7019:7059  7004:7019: 0.02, 11.9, 12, 12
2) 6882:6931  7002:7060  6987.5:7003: -0.02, 11.8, 12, 12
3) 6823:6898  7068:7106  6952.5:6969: 0.02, 11.2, 12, 11.5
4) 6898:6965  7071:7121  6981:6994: 0.00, 11.9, 12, 11.9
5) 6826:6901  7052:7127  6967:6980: -0.01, 11.1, 12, 11.6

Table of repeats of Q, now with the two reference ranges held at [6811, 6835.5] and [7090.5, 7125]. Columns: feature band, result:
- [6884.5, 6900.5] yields 0.05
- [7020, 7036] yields 0.02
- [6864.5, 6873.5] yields 0.22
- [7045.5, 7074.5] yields -0.03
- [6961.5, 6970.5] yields 0.07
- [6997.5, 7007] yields -0.01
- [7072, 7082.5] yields -0.02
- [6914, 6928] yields -0.01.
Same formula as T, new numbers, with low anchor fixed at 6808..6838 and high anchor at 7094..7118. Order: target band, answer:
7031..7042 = 0.00 mag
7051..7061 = -0.05 mag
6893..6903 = 0.04 mag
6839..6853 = 0.01 mag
